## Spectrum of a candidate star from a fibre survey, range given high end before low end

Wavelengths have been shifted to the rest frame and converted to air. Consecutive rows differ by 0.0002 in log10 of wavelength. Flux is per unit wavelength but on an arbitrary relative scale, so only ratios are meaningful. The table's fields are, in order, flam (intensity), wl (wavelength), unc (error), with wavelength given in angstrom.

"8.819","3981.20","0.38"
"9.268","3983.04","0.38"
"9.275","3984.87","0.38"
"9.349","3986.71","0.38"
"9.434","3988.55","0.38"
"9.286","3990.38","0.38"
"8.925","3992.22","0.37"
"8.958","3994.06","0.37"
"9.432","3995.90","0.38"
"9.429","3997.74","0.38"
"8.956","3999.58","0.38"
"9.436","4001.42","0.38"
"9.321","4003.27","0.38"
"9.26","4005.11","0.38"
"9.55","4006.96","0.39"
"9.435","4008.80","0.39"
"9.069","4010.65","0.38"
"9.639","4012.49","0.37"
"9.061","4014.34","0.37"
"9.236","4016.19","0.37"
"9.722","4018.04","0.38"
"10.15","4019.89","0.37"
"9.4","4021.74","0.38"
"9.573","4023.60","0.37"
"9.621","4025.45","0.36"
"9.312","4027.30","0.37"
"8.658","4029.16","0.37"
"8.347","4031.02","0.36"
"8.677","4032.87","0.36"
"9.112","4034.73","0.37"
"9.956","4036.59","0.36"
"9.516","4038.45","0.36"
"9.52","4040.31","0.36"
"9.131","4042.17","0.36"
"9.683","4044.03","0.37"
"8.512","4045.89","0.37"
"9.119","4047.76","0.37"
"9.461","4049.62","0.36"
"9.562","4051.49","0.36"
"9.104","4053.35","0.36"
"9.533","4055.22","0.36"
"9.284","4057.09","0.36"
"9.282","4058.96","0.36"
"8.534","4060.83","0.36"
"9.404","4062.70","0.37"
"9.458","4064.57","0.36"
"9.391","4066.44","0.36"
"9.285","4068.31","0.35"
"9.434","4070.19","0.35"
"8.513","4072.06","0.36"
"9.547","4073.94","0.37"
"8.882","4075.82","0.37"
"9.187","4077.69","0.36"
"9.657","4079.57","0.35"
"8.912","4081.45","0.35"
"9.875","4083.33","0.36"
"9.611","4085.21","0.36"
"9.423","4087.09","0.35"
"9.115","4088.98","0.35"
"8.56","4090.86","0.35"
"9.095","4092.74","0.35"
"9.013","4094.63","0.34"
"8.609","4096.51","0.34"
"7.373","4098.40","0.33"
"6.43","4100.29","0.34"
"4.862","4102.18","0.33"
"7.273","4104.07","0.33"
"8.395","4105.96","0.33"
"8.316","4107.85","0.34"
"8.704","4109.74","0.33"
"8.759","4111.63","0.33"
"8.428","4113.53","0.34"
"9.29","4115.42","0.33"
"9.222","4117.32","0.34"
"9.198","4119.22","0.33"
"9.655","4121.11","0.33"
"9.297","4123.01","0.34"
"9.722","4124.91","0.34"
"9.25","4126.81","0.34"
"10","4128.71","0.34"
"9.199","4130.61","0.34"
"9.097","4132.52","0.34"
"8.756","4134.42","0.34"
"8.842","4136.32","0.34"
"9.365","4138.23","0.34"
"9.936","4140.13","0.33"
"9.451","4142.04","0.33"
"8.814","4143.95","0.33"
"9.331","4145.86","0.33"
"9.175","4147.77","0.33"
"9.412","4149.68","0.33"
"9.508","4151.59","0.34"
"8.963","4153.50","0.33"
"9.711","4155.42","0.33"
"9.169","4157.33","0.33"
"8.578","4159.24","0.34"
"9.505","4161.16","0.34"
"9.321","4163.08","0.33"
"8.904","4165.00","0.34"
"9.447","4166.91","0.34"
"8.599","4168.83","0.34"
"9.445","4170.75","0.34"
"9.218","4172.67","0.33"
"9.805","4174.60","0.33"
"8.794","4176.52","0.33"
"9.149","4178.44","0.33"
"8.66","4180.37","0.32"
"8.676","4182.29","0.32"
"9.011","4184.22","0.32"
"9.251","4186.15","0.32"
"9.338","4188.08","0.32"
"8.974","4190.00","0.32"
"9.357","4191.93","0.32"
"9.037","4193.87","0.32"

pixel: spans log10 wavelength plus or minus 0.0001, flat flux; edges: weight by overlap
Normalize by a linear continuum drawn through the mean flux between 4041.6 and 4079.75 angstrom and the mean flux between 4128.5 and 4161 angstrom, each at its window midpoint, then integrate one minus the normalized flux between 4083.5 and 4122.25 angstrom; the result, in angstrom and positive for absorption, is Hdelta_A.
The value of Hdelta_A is 3.1 angstrom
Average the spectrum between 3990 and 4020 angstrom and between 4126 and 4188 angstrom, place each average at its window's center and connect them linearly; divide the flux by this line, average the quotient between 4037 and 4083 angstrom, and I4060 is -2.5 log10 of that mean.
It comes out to 0.00 mag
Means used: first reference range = 9.32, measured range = 9.26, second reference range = 9.2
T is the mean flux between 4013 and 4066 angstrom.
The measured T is 9.29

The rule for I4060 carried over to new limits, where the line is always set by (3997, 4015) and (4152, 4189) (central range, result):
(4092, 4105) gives 0.225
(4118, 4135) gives -0.021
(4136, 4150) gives -0.016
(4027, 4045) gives 0.012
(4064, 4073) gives 0.005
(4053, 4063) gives 0.010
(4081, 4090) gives -0.020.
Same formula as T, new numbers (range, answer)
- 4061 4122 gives 8.77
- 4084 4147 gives 8.81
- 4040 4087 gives 9.28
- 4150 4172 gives 9.2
